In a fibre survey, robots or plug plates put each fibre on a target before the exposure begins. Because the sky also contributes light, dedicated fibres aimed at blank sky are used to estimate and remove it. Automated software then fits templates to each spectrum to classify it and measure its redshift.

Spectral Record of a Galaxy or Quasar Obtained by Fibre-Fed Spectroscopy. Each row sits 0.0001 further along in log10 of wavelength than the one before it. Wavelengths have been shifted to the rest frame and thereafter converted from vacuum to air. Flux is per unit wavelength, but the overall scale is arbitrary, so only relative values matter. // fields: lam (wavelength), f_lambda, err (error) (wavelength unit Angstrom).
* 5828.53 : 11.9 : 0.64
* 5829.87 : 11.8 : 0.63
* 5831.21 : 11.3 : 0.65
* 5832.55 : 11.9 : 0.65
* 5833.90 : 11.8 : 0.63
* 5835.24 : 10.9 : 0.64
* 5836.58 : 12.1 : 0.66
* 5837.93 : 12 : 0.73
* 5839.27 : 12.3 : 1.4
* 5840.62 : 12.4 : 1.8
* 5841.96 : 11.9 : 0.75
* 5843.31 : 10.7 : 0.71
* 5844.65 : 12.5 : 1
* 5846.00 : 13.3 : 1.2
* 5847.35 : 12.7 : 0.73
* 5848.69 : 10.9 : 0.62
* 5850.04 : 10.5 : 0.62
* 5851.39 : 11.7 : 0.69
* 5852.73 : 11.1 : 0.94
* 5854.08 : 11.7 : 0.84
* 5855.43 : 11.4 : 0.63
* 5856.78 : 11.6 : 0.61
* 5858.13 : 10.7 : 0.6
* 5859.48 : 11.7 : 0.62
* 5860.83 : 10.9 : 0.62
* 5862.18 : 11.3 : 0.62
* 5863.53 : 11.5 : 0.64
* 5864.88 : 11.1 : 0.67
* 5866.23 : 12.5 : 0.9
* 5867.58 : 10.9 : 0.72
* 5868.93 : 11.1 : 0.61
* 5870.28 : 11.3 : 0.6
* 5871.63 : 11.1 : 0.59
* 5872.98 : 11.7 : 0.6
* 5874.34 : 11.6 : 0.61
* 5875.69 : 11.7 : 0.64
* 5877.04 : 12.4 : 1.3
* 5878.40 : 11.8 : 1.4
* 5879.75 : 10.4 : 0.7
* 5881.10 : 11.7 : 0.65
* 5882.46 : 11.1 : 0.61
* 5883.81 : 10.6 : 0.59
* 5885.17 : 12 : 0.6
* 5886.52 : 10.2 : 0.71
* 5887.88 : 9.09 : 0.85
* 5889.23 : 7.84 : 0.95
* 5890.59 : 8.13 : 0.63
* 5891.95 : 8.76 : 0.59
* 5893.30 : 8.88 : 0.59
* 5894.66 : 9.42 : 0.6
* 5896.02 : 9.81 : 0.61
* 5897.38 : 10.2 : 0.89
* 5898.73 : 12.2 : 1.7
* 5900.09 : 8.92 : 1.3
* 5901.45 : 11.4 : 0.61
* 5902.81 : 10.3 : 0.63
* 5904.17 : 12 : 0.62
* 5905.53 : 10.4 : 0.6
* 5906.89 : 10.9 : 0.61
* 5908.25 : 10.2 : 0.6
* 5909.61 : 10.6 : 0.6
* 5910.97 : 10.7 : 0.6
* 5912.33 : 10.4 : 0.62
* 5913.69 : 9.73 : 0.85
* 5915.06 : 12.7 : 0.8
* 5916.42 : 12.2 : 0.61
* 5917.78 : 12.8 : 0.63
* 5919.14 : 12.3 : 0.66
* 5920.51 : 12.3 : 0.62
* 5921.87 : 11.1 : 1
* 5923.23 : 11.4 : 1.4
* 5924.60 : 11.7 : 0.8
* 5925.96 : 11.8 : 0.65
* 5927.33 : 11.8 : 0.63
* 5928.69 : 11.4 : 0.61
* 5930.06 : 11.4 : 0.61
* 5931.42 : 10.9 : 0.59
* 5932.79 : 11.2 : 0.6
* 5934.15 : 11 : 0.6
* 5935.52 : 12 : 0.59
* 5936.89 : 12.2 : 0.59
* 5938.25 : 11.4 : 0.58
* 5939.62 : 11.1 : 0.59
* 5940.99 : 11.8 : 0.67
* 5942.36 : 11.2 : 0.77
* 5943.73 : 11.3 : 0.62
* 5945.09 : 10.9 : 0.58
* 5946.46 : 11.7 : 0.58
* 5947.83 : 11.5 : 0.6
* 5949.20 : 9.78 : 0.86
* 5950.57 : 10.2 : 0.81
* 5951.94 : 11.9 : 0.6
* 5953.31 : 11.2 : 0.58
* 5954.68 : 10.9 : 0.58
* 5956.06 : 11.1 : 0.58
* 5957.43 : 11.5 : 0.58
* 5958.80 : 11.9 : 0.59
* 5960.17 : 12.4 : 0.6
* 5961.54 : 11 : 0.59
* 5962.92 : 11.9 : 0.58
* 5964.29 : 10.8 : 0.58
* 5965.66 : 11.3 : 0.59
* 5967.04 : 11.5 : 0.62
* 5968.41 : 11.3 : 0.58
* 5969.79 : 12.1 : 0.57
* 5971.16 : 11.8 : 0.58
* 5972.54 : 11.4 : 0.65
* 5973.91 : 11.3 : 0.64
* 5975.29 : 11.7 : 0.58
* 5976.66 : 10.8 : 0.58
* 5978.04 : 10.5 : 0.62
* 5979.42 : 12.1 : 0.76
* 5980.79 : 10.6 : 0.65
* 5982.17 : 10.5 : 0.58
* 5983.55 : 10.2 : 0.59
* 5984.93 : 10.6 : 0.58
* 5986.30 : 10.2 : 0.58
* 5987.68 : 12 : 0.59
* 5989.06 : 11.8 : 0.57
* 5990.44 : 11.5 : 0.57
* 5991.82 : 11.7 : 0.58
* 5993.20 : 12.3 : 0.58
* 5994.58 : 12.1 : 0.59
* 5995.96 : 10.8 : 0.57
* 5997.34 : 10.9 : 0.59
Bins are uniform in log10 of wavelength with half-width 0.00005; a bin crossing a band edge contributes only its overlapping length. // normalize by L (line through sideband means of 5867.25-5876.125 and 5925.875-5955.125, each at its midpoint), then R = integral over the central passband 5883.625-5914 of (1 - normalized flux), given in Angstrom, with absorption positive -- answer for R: 3.3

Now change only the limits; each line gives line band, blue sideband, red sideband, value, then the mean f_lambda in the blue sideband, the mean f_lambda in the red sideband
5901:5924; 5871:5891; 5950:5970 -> -0.48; 10.8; 11.4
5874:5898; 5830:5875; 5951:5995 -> 2.55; 11.6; 11.4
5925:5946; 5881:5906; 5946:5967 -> -1.06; 10.1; 11.3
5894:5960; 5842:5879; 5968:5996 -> 1.27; 11.5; 11.3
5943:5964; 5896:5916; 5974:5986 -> -0.85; 10.7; 10.9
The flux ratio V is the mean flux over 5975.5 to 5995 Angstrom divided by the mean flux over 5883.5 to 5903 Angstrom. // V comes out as 1.14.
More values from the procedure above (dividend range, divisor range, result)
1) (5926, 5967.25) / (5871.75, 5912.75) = 1.08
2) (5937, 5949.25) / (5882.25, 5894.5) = 1.18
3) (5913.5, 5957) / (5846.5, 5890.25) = 1.03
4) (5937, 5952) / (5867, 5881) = 0.98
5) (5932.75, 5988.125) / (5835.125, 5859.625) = 0.96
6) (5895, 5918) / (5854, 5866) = 0.96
